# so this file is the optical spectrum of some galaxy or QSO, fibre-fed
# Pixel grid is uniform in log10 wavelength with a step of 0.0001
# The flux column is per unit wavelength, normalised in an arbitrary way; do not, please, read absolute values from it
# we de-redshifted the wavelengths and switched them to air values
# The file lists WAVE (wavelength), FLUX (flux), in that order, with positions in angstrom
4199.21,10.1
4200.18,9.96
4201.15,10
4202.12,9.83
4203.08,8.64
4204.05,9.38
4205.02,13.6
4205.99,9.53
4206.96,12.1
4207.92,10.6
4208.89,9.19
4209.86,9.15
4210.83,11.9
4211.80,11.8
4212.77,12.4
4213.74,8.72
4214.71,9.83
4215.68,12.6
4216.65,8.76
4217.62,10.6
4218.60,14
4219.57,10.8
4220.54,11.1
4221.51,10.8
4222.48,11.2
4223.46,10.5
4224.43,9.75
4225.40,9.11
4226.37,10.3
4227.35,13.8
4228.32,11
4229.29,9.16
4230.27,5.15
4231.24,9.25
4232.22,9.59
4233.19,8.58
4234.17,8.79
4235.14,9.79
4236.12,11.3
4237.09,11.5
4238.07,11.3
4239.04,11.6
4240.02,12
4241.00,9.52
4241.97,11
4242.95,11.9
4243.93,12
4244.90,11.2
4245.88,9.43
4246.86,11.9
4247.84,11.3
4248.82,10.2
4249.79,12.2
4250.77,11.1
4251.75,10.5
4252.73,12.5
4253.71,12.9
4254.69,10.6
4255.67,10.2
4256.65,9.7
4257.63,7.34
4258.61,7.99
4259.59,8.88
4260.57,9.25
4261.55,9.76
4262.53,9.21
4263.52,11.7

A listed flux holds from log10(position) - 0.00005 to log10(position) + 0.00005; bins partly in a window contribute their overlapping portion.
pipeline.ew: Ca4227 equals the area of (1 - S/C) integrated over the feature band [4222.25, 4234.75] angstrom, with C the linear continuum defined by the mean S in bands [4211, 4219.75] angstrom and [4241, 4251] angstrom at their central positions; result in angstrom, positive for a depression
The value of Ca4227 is 1.6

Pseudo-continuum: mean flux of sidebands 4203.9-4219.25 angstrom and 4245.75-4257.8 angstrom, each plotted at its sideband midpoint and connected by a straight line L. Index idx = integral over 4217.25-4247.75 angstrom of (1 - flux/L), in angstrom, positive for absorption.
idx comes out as 0.88 angstrom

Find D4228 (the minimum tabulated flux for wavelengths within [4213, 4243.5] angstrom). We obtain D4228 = 5.15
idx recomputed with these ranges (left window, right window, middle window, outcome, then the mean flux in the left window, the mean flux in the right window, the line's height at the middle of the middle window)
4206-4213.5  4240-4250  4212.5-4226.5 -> 0.31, 10.9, 11.1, 10.9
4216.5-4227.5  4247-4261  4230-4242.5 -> 0.70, 10.9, 10.4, 10.6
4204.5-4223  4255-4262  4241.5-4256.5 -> -2.80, 11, 9.06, 9.47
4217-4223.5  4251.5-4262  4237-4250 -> -0.94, 11.3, 9.95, 10.4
